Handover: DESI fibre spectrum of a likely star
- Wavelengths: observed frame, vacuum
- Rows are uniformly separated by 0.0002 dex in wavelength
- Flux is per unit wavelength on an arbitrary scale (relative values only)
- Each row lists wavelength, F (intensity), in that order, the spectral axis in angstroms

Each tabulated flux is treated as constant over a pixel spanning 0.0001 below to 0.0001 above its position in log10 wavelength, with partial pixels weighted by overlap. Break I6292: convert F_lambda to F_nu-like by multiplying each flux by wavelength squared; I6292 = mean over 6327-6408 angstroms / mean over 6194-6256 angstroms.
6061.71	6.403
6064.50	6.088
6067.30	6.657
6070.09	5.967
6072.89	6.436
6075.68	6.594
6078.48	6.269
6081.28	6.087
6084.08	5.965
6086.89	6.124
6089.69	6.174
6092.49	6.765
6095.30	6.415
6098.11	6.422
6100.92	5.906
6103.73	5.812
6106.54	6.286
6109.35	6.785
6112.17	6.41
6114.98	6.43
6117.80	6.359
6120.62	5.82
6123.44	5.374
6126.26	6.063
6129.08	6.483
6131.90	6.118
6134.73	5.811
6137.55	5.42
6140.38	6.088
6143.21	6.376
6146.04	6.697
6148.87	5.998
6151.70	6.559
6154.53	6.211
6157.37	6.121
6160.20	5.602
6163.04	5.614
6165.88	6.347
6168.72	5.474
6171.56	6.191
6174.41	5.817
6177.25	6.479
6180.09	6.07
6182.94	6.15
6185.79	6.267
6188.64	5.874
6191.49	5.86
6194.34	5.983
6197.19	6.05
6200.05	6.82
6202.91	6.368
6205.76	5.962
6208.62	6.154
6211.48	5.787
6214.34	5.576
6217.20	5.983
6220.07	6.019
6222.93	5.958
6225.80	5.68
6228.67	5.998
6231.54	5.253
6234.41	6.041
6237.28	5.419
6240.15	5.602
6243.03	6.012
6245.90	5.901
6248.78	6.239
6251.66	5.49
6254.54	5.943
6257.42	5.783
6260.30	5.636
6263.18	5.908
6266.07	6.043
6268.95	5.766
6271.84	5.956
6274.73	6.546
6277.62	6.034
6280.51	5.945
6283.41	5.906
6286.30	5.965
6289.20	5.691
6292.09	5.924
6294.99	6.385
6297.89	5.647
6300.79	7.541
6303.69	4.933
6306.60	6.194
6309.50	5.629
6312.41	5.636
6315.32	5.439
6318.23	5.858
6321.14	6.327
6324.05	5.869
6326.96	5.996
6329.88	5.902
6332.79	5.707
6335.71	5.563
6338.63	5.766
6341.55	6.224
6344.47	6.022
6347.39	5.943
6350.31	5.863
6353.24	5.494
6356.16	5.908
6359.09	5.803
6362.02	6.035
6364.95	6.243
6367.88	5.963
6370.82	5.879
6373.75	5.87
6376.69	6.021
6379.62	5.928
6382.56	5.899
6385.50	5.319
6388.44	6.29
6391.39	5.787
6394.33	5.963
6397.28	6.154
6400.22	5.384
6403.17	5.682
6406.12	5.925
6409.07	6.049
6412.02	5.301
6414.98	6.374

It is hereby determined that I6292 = 1.04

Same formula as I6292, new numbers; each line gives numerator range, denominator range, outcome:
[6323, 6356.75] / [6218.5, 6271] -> 1.04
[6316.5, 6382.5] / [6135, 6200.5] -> 1.03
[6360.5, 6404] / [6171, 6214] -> 1.03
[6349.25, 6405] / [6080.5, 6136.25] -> 1.03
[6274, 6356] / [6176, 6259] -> 1.03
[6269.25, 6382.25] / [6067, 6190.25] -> 1.03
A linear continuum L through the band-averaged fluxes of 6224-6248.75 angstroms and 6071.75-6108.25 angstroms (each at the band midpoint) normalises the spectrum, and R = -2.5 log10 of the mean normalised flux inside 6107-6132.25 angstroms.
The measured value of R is -0.01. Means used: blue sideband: 6.25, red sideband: 5.77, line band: 6.21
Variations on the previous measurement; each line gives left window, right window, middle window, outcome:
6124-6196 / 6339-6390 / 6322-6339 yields 0.02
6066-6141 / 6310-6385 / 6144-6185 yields 0.00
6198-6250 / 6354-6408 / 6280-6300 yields -0.01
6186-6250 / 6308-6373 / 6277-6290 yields 0.00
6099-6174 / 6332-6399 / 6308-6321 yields 0.04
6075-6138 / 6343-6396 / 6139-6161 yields -0.02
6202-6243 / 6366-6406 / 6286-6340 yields -0.01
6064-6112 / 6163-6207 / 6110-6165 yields 0.02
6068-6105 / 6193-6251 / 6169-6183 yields -0.01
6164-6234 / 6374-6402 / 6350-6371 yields 0.00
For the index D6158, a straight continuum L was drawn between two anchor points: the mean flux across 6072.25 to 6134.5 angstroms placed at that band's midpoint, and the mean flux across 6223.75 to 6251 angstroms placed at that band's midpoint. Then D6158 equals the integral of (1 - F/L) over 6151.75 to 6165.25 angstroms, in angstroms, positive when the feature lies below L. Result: 0.1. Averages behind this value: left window 6.22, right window 5.79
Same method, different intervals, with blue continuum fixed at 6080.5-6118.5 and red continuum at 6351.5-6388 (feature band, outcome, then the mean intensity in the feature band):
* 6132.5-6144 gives 0.6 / 5.91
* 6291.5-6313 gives -0.1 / 6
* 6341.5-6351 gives -0.1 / 6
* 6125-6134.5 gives 0.1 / 6.17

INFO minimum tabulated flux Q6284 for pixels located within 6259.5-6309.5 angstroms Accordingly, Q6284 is 4.933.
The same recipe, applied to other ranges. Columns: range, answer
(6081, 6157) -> 5.374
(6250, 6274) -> 5.49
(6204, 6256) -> 5.253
